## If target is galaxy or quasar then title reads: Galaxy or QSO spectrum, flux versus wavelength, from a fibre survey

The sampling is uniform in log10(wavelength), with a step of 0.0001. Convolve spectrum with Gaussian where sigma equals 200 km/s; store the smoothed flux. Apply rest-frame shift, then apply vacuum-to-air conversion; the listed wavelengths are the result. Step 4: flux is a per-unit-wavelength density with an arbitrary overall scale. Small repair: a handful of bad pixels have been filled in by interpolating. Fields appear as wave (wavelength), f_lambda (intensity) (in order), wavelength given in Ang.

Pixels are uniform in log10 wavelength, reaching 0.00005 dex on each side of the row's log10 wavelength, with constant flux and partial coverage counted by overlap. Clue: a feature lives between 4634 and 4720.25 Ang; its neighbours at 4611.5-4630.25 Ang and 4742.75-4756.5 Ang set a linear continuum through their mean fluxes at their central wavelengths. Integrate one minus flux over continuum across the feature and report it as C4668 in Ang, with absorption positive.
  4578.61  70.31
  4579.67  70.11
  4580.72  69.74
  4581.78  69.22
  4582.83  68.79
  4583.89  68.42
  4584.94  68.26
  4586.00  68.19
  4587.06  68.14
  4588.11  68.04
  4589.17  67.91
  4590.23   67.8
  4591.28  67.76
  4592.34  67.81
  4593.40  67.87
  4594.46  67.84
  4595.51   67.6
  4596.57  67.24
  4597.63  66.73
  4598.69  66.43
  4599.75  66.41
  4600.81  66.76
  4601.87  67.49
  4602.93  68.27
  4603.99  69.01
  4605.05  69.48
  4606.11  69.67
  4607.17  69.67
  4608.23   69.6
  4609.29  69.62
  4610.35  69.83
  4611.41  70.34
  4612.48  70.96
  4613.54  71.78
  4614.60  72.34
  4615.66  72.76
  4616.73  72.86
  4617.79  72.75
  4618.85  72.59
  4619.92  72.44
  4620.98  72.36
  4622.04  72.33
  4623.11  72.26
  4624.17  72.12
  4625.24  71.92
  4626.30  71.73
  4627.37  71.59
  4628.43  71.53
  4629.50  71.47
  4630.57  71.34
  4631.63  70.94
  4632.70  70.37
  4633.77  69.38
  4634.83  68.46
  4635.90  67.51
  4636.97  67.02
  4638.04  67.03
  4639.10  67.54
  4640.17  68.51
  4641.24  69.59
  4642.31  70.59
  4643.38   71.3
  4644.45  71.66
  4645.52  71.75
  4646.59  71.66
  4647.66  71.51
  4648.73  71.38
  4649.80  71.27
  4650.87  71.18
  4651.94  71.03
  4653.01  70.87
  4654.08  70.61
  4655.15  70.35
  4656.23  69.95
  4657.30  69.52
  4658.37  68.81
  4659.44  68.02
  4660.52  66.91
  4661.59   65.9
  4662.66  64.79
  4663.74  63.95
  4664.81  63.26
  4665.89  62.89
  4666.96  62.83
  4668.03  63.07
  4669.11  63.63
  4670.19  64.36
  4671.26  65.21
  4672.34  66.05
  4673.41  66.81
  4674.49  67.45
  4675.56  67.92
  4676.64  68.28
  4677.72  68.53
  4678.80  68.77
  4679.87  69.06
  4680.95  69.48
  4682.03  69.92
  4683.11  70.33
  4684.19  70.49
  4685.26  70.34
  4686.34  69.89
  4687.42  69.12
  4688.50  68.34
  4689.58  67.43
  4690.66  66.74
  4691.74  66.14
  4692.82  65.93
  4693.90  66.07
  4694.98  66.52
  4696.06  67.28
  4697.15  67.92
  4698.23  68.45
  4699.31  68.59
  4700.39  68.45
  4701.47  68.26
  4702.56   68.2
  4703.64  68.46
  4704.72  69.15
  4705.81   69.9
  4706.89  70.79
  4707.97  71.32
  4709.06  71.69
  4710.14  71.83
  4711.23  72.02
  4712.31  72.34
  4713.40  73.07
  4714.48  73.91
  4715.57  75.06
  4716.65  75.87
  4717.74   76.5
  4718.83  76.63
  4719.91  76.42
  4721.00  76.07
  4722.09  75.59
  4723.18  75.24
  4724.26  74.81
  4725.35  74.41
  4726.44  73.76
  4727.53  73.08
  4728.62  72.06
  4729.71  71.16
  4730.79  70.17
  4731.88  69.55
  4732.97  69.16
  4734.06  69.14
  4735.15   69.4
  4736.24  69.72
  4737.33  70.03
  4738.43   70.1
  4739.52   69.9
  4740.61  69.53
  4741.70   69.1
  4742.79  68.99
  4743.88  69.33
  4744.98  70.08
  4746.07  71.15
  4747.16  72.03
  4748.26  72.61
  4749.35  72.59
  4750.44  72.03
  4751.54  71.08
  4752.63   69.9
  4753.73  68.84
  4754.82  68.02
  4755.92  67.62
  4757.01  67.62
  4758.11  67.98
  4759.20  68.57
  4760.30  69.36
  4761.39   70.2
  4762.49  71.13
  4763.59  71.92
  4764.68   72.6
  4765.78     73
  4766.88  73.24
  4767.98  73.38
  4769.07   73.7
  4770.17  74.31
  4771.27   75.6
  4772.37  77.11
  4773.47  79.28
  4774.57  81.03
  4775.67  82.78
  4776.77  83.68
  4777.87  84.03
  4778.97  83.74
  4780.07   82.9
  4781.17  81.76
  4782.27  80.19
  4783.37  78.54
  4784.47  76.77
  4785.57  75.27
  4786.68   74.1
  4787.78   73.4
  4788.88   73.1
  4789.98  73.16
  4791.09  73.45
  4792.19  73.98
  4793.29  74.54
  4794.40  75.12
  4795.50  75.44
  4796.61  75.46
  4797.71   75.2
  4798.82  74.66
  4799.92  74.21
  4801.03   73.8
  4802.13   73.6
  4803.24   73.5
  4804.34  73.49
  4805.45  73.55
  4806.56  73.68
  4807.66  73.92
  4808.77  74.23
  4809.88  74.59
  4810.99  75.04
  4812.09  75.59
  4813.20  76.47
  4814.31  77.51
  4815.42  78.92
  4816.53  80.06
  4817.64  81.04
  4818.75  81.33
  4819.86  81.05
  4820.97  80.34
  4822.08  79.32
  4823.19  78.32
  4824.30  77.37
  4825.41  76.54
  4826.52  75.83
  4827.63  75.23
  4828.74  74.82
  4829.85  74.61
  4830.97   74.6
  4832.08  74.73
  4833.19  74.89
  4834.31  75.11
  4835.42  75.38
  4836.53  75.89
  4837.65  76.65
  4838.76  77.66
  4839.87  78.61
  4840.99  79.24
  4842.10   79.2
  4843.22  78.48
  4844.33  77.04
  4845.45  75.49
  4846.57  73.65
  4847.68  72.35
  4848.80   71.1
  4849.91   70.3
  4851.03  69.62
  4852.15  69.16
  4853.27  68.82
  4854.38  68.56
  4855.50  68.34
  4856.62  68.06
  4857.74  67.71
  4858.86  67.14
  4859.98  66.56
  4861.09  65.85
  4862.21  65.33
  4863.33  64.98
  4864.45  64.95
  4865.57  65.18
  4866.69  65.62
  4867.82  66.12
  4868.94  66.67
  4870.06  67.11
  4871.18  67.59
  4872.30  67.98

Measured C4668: 2.70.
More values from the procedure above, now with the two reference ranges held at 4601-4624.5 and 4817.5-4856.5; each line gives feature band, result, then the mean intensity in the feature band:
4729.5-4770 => 1.7 Ang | 70.4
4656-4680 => 1.9 Ang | 66.3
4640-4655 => 0.1 Ang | 71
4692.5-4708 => 0.9 Ang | 68.3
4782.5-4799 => -0.1 Ang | 74.9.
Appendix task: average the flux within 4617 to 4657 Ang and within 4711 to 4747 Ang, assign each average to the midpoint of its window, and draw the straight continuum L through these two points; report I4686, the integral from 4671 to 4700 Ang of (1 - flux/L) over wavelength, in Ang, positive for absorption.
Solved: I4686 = 1.4 Ang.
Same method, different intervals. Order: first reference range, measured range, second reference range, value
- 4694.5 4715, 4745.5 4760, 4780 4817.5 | 0.6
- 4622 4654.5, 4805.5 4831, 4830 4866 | -1.9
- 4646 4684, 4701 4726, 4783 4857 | -1.0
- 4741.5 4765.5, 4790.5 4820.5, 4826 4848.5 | -0.8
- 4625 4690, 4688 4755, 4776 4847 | 1.1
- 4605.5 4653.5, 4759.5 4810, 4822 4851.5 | -0.8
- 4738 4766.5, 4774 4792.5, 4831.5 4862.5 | -1.9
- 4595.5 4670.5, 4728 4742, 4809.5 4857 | 0.5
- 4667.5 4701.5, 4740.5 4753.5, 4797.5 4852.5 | 0.1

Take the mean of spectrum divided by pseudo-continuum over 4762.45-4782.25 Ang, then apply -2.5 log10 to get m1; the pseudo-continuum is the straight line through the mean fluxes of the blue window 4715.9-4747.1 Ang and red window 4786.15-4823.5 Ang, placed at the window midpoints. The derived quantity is -0.05 mag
